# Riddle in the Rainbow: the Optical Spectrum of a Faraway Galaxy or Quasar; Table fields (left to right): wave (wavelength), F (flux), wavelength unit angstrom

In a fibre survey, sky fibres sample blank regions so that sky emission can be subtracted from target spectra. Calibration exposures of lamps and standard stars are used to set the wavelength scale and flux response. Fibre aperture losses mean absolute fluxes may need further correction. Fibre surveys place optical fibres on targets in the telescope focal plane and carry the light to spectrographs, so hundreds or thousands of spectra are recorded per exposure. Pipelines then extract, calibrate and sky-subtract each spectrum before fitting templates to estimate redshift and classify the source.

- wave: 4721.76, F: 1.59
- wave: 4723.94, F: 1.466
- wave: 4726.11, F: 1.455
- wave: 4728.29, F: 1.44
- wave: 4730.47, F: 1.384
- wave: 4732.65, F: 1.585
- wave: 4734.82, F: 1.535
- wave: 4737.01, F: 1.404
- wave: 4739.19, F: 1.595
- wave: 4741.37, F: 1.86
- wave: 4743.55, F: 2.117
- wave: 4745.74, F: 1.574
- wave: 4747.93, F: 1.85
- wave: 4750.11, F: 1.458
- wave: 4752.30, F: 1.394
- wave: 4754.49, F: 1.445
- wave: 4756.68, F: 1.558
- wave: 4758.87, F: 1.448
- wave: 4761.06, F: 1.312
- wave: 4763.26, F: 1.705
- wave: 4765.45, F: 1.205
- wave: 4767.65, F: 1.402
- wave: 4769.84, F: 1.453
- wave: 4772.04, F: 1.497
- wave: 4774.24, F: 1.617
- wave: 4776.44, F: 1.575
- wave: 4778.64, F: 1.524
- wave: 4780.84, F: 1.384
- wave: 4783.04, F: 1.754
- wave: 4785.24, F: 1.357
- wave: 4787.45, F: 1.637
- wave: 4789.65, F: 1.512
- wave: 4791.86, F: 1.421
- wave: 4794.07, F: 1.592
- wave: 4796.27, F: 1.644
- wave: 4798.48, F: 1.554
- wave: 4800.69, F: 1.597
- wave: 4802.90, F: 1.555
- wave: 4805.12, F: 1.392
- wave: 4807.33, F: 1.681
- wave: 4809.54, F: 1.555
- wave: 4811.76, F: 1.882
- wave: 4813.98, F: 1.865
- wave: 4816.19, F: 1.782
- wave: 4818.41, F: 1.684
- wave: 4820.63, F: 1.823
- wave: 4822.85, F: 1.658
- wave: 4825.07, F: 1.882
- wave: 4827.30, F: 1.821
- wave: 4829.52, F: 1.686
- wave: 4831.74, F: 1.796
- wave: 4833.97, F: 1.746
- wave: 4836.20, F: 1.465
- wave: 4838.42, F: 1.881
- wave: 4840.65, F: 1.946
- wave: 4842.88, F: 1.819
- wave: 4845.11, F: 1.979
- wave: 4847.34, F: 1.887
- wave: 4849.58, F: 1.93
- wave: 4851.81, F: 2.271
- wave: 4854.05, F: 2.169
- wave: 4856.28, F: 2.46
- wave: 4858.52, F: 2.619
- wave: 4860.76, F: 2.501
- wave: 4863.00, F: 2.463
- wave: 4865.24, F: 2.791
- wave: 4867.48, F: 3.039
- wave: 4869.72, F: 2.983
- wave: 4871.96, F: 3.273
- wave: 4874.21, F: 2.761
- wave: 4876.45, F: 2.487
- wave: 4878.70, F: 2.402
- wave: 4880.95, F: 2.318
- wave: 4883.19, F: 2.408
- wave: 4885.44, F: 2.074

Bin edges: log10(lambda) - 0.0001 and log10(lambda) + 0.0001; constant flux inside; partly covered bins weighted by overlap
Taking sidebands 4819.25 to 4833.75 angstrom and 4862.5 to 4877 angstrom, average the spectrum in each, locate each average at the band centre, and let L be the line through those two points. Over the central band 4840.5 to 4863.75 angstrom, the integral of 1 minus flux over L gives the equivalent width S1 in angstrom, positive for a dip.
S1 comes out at 2.2 angstrom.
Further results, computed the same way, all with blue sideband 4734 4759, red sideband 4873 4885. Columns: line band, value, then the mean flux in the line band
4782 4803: 3.77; 1.56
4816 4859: 5.66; 1.91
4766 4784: 2.80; 1.51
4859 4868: -1.18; 2.67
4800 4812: 2.41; 1.59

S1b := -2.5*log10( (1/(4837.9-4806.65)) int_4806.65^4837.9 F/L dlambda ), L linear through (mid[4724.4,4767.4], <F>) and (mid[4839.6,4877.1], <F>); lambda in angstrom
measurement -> 0.23 mag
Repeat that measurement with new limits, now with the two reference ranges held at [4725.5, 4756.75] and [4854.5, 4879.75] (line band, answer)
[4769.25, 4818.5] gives 0.27 mag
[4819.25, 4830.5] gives 0.29 mag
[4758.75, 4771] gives 0.25 mag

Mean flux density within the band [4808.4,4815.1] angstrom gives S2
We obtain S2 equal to 1.77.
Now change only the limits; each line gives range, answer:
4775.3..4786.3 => 1.52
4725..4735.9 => 1.48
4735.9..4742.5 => 1.62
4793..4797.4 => 1.62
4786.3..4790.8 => 1.57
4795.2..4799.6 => 1.6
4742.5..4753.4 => 1.68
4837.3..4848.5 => 1.9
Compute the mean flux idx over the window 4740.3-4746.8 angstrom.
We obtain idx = 1.85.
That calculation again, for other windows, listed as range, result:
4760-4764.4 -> 1.51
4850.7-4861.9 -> 2.4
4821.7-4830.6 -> 1.76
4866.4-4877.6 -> 2.91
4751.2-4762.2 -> 1.43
